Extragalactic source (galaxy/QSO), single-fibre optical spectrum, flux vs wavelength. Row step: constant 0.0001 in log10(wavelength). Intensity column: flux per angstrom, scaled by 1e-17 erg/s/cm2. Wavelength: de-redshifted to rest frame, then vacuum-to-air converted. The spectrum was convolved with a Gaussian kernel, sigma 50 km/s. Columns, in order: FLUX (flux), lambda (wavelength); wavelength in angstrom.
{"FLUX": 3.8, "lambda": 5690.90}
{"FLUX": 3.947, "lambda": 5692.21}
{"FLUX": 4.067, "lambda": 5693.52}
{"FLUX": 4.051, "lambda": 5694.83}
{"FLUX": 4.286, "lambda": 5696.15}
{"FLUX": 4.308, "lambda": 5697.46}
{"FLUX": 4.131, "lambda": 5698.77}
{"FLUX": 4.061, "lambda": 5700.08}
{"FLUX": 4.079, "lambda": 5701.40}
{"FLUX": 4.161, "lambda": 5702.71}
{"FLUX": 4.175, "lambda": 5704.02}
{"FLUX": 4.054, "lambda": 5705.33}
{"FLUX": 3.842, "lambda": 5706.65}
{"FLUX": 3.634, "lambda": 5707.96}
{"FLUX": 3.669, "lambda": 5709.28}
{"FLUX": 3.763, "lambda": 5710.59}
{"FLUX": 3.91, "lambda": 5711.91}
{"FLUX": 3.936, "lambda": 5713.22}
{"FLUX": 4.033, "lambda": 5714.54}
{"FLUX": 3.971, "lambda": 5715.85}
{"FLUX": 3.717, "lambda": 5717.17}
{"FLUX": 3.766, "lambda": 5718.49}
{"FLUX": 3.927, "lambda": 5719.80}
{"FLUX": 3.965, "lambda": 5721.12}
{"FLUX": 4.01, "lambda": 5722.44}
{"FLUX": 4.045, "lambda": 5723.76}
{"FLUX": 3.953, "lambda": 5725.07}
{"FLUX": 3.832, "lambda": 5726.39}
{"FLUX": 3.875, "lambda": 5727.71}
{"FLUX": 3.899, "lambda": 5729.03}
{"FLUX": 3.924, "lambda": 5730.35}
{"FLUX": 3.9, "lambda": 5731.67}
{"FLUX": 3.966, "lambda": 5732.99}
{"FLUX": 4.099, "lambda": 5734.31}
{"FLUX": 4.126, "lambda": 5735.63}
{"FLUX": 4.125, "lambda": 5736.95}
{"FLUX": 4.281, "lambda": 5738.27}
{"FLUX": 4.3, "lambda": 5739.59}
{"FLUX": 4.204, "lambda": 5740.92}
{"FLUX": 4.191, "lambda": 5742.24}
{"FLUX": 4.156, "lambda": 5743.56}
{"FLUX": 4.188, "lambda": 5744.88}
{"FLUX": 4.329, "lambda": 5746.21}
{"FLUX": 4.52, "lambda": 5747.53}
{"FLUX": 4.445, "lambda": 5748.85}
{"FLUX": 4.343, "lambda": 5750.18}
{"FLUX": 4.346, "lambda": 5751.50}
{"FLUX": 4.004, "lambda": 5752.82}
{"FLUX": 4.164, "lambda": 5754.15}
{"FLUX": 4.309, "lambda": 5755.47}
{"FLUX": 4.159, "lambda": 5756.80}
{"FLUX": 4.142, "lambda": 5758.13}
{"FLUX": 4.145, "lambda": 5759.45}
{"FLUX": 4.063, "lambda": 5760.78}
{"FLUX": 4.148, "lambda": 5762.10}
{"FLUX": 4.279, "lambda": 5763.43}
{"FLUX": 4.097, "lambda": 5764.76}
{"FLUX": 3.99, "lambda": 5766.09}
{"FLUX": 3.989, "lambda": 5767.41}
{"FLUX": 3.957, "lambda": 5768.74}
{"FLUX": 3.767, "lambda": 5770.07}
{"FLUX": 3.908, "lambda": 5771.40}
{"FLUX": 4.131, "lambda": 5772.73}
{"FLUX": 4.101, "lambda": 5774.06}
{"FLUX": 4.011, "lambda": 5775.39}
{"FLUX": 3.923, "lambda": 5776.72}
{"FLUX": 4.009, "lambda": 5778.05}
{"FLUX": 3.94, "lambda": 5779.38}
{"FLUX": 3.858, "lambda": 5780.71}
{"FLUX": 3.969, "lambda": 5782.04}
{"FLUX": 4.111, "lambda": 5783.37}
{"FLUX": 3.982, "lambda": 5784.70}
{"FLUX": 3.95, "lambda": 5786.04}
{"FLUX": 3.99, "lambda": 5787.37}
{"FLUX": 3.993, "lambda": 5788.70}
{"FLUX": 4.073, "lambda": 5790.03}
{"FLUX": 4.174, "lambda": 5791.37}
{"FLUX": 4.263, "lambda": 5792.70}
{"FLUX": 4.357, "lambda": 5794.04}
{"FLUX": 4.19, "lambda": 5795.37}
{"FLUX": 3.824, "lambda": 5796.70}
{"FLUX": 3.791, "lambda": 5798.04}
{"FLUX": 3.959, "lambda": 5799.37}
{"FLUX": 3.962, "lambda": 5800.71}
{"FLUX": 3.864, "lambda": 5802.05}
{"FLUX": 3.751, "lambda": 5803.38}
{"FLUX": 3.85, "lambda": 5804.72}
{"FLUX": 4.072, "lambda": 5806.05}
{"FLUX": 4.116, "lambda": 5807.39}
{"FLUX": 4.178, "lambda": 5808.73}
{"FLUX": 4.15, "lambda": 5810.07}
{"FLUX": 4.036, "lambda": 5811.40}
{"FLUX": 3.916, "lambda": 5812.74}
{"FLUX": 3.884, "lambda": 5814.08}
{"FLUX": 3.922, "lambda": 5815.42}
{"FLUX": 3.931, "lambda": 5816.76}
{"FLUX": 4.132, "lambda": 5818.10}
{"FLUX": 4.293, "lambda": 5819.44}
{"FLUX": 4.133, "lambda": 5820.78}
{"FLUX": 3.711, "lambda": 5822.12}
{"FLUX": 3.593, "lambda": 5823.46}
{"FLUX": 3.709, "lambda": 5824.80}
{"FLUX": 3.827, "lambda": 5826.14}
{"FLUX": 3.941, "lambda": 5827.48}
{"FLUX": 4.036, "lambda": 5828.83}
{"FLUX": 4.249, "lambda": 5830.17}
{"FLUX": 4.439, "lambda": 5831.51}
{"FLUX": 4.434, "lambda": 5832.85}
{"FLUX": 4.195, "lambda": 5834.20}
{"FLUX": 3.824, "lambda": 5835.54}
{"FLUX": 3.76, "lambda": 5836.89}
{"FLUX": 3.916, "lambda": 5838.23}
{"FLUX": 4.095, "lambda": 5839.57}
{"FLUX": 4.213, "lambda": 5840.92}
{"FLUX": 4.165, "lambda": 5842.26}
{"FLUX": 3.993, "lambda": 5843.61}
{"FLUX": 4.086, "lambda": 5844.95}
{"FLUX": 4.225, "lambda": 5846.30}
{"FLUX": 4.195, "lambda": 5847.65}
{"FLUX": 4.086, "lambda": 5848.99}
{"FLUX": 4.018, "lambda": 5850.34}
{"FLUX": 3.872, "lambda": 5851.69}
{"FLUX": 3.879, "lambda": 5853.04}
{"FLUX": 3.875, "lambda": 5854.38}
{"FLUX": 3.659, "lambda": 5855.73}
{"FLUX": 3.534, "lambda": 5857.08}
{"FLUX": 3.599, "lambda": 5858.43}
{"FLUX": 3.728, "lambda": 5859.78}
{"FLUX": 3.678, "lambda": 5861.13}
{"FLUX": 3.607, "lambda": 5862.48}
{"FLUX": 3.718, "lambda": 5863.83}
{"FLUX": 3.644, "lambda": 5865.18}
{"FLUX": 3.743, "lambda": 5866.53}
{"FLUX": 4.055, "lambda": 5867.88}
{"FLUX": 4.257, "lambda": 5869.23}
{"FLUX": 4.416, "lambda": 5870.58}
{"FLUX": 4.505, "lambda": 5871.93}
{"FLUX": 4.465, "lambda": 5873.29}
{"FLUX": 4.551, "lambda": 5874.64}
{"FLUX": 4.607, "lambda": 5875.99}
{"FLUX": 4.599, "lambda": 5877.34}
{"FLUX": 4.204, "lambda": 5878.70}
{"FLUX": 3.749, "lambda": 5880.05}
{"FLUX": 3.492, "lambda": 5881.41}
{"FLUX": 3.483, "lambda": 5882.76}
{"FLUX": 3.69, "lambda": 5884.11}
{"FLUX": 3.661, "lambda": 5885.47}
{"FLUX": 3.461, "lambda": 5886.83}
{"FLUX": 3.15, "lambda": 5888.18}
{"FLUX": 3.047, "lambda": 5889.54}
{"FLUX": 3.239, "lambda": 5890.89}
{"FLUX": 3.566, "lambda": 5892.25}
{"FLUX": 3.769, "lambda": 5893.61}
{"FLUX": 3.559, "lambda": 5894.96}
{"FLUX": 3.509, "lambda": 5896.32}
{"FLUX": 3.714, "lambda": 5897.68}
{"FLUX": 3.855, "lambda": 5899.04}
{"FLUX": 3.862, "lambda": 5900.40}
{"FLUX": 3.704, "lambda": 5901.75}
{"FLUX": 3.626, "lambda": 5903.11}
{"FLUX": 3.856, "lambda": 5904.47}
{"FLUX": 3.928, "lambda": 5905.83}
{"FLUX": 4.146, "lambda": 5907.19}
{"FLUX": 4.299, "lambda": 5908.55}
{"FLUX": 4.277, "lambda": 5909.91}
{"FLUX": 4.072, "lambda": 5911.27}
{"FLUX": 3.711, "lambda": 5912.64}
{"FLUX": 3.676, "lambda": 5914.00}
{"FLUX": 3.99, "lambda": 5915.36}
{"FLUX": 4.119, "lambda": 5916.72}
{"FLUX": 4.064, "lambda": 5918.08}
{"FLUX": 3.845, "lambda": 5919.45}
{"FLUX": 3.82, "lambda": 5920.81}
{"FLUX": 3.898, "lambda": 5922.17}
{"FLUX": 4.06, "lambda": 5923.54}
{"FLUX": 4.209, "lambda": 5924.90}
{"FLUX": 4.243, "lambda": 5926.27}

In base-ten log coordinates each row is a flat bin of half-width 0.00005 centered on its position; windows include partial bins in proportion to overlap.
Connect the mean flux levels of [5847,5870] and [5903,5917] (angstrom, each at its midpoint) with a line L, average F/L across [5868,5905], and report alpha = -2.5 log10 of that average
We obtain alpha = 0.02 mag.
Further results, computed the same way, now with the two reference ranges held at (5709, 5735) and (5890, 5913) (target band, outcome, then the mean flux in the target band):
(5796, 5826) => -0.024 mag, 3.94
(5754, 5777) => -0.051 mag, 4.07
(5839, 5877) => -0.054 mag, 4.02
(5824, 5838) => -0.052 mag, 4.03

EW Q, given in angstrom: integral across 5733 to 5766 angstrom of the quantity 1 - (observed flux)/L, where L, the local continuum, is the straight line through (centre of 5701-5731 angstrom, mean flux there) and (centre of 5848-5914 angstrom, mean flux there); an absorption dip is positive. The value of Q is -2.6 angstrom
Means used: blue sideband 3.92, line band 4.21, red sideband 3.85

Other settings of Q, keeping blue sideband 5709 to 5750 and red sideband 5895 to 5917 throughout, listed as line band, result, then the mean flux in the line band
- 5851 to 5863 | 0.6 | 3.72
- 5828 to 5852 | -1.0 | 4.1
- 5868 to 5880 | -1.5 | 4.4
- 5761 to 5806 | -0.2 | 4.01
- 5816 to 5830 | 0.1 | 3.94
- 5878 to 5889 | 0.8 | 3.6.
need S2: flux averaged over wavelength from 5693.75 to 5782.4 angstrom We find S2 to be 4.05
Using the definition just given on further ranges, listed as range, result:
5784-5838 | 4.01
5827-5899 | 3.91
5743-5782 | 4.12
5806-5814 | 4.06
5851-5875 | 3.92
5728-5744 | 4.09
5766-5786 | 3.98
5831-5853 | 4.08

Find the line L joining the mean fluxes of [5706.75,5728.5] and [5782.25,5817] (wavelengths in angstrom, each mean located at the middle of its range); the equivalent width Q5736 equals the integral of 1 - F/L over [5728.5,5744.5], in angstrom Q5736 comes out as -0.8 angstrom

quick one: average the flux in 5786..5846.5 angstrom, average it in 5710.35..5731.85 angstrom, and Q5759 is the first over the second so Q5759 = 1.0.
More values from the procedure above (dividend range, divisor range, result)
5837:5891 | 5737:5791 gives 0.95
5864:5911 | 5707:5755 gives 0.96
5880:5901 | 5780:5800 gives 0.88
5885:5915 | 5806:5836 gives 0.92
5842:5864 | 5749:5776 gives 0.94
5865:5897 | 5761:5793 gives 0.96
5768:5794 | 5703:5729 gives 1.03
